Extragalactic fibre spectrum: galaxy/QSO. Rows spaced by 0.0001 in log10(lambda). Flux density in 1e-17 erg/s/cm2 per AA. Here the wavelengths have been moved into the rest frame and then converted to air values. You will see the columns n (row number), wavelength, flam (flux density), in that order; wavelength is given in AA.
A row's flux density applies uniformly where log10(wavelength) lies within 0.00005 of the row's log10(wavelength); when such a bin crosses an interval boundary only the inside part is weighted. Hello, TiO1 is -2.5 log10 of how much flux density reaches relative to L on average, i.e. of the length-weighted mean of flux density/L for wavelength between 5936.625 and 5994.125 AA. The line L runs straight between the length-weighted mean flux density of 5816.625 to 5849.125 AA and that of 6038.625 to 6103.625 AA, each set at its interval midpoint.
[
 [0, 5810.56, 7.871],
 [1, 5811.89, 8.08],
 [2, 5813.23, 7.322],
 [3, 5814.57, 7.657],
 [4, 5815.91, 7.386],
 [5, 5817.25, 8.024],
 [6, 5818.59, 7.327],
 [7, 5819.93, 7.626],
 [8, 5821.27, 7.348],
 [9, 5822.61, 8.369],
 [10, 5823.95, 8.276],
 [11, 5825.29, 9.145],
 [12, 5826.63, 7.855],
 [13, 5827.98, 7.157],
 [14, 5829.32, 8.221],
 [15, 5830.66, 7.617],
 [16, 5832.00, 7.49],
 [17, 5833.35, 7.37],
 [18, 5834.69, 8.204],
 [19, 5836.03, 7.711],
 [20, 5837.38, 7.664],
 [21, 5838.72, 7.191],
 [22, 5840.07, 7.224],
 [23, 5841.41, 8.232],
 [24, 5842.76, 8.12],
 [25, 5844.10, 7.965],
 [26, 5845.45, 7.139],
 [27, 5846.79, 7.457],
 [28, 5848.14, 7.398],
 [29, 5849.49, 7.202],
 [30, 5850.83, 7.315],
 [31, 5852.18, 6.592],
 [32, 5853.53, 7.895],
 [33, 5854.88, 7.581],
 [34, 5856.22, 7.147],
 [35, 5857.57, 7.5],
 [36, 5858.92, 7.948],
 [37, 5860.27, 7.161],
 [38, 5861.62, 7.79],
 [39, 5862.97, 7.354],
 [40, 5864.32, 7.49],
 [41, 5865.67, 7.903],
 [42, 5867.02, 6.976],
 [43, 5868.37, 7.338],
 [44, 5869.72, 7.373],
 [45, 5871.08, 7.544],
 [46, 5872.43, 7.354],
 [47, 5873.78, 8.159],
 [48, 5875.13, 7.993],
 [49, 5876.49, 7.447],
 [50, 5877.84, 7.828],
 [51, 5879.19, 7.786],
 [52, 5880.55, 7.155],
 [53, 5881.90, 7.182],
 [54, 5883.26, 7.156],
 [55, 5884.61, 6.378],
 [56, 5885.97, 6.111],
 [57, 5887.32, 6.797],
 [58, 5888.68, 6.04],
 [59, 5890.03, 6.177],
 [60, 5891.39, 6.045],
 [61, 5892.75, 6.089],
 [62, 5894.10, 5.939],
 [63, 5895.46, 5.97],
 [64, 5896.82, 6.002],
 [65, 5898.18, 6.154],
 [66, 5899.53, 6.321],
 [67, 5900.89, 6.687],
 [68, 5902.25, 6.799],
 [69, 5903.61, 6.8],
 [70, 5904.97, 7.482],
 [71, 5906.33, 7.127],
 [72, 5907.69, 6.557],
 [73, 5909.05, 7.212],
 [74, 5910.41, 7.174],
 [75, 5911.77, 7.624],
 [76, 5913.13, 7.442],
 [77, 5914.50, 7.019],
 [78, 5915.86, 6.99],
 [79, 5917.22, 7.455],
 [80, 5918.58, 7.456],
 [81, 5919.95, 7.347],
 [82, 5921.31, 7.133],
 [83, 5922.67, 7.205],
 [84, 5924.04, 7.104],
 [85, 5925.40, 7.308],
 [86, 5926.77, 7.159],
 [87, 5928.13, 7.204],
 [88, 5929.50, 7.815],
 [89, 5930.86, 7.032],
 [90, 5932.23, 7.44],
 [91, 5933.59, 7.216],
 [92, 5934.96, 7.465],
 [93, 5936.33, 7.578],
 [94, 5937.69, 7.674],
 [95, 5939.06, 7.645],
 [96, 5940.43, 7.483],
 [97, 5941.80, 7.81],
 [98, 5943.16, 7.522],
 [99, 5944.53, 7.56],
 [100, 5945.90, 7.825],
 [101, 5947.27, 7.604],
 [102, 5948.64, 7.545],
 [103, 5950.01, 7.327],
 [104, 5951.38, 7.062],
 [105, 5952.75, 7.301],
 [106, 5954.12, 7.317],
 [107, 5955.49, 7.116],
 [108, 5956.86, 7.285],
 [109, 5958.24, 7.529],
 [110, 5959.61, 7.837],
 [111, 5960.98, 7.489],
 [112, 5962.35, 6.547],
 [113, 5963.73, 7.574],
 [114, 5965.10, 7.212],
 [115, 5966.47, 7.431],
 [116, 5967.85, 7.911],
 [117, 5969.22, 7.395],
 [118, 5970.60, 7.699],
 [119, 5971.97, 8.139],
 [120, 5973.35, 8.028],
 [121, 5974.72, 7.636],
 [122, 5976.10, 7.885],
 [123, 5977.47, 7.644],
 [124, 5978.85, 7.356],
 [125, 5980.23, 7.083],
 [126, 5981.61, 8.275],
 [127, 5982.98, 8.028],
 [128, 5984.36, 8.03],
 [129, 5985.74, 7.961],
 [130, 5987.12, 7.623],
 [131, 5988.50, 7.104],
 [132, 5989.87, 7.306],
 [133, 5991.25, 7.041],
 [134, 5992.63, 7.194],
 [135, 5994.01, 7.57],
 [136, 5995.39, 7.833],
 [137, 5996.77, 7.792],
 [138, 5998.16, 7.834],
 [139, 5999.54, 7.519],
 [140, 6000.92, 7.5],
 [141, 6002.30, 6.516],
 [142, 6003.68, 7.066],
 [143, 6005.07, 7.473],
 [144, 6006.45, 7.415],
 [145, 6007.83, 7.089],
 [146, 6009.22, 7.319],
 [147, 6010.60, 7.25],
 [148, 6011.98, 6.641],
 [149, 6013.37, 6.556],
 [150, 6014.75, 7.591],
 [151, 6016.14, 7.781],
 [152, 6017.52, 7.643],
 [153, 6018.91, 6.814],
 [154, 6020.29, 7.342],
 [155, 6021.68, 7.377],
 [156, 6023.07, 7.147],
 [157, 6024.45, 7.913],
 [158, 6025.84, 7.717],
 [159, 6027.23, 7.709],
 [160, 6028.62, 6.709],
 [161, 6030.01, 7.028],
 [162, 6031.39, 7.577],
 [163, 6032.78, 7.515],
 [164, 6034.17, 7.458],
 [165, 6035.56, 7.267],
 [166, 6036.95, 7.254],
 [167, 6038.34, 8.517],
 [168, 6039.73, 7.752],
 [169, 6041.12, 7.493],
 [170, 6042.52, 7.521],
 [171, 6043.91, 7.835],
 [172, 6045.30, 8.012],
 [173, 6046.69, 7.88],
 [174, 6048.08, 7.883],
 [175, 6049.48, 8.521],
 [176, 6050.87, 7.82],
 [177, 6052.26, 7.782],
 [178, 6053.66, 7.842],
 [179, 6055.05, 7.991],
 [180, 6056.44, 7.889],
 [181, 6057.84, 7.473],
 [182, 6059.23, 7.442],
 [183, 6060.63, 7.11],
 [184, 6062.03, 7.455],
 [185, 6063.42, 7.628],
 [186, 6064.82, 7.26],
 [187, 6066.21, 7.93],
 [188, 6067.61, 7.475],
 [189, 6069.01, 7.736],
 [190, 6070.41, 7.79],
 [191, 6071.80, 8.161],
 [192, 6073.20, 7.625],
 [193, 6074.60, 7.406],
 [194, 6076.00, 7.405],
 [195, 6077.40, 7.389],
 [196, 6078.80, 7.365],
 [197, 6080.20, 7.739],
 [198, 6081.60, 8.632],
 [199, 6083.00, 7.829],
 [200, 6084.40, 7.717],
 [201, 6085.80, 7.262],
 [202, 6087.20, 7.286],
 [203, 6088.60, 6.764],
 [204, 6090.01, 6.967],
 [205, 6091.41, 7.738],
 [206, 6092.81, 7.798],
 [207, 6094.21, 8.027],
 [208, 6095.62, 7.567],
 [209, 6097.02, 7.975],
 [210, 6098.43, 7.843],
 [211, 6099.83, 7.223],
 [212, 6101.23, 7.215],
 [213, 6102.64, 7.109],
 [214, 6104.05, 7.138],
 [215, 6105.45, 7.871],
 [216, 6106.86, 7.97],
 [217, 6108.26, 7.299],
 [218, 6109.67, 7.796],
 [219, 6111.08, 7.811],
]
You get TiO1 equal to 0.02 mag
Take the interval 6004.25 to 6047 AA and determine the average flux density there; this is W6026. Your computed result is 7.43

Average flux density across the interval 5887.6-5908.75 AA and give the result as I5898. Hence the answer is 6.43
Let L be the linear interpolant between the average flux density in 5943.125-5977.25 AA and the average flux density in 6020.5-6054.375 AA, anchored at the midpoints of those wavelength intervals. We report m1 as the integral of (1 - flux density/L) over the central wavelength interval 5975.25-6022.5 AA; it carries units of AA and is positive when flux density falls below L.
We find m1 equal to 1.0 AA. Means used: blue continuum 7.51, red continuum 7.64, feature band 7.42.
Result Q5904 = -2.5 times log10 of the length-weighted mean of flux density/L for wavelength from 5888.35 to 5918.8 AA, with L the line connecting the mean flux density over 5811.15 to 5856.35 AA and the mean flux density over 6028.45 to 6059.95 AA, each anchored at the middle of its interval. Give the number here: 0.14 mag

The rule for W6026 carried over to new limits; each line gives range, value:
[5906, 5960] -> 7.36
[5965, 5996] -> 7.63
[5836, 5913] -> 7.15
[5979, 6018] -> 7.43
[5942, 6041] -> 7.47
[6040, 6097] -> 7.67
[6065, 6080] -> 7.62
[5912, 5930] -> 7.28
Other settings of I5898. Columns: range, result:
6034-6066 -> 7.71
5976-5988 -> 7.75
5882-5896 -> 6.31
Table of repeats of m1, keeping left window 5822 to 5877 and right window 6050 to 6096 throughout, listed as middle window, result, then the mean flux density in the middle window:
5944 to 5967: 0.7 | 7.38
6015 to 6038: 0.6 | 7.41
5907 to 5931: 1.2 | 7.24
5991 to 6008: 0.5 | 7.39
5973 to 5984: -0.2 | 7.74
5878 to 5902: 3.5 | 6.51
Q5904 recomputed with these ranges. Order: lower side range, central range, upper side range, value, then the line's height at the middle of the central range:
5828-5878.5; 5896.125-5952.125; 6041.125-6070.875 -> 0.057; 7.62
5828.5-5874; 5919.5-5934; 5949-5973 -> 0.028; 7.47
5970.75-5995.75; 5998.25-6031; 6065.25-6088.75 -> 0.053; 7.65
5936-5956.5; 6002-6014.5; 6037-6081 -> 0.079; 7.61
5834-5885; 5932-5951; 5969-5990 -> 0.015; 7.65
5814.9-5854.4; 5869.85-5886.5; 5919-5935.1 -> 0.020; 7.49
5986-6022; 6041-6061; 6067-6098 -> -0.040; 7.5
